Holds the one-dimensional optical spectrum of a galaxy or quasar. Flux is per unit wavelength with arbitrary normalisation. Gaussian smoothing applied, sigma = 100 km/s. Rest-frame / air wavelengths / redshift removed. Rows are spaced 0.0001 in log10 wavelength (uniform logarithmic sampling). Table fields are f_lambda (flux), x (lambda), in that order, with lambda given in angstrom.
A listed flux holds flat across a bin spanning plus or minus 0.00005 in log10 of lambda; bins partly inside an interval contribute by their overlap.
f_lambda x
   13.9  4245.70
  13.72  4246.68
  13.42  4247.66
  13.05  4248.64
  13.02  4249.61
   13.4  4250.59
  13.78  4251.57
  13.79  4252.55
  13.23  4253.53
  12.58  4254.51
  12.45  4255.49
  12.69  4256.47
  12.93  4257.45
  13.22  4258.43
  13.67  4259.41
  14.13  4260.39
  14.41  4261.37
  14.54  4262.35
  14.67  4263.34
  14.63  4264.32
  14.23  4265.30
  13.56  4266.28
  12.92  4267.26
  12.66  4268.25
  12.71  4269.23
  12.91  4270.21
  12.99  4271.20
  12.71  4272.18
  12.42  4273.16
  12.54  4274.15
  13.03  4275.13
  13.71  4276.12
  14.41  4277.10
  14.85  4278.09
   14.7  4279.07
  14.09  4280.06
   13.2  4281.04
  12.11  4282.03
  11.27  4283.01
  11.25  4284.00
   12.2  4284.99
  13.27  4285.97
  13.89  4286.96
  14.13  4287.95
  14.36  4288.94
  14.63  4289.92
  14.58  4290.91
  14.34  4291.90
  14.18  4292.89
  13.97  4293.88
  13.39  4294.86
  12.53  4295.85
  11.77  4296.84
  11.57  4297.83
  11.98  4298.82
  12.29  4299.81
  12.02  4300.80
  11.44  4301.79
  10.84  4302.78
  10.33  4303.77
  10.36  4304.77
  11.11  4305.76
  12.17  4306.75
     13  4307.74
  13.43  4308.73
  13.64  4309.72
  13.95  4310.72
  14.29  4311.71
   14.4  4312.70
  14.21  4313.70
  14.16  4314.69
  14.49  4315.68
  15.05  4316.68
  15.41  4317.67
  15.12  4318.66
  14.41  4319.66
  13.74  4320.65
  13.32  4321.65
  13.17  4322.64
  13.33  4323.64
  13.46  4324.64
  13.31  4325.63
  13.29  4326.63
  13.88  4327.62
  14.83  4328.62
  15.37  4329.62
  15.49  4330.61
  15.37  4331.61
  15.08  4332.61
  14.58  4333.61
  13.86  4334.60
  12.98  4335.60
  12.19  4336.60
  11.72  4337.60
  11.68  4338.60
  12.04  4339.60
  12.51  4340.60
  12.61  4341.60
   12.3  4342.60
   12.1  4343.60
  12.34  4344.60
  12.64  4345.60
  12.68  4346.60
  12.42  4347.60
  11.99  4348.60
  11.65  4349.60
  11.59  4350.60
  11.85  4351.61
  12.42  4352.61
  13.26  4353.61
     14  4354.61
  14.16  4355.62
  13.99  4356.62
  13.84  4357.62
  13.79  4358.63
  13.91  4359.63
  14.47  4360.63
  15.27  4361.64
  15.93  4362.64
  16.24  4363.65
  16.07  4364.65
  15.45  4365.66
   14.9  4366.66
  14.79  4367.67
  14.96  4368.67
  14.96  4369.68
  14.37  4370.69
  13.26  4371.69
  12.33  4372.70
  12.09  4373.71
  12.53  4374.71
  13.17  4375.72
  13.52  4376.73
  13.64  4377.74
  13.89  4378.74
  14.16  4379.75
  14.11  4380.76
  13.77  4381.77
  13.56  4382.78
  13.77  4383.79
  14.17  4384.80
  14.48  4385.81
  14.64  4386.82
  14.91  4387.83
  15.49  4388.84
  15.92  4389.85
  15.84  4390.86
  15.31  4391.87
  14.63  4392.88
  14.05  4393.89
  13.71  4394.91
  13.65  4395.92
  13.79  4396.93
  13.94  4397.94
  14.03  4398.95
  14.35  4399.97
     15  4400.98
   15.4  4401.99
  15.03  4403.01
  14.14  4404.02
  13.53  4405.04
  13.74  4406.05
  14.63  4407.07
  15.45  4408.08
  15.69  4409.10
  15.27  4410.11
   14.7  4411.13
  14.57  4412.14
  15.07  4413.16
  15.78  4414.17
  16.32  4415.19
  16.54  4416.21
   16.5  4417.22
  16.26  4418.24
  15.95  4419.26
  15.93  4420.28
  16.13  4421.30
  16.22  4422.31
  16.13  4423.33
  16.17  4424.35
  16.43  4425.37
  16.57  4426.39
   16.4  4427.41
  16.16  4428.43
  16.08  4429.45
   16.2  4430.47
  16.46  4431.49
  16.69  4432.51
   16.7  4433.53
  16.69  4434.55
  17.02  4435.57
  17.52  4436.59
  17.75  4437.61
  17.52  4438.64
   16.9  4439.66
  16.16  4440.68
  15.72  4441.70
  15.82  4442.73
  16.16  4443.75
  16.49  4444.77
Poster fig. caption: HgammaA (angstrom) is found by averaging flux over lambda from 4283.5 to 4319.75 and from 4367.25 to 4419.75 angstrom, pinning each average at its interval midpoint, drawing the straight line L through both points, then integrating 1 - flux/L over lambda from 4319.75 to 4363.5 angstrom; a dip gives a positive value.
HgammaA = 1.2 angstrom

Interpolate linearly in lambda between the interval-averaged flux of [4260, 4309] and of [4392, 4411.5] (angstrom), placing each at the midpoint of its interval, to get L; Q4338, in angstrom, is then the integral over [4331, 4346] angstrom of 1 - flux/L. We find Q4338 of 0.8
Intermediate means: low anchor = 13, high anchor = 14.5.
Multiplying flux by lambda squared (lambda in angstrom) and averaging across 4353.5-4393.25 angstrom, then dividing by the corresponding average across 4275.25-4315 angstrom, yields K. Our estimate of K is 1.14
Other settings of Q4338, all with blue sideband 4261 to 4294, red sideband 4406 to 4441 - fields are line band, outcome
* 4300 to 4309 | 1.5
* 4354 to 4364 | 0.3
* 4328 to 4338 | 0.2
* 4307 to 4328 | 0.5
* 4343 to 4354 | 1.9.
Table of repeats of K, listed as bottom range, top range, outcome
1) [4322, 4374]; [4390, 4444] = 1.19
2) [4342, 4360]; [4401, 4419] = 1.22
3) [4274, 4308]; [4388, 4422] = 1.24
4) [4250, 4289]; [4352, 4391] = 1.12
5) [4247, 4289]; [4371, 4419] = 1.15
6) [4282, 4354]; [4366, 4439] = 1.20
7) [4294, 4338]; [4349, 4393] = 1.08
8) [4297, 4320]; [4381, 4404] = 1.16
